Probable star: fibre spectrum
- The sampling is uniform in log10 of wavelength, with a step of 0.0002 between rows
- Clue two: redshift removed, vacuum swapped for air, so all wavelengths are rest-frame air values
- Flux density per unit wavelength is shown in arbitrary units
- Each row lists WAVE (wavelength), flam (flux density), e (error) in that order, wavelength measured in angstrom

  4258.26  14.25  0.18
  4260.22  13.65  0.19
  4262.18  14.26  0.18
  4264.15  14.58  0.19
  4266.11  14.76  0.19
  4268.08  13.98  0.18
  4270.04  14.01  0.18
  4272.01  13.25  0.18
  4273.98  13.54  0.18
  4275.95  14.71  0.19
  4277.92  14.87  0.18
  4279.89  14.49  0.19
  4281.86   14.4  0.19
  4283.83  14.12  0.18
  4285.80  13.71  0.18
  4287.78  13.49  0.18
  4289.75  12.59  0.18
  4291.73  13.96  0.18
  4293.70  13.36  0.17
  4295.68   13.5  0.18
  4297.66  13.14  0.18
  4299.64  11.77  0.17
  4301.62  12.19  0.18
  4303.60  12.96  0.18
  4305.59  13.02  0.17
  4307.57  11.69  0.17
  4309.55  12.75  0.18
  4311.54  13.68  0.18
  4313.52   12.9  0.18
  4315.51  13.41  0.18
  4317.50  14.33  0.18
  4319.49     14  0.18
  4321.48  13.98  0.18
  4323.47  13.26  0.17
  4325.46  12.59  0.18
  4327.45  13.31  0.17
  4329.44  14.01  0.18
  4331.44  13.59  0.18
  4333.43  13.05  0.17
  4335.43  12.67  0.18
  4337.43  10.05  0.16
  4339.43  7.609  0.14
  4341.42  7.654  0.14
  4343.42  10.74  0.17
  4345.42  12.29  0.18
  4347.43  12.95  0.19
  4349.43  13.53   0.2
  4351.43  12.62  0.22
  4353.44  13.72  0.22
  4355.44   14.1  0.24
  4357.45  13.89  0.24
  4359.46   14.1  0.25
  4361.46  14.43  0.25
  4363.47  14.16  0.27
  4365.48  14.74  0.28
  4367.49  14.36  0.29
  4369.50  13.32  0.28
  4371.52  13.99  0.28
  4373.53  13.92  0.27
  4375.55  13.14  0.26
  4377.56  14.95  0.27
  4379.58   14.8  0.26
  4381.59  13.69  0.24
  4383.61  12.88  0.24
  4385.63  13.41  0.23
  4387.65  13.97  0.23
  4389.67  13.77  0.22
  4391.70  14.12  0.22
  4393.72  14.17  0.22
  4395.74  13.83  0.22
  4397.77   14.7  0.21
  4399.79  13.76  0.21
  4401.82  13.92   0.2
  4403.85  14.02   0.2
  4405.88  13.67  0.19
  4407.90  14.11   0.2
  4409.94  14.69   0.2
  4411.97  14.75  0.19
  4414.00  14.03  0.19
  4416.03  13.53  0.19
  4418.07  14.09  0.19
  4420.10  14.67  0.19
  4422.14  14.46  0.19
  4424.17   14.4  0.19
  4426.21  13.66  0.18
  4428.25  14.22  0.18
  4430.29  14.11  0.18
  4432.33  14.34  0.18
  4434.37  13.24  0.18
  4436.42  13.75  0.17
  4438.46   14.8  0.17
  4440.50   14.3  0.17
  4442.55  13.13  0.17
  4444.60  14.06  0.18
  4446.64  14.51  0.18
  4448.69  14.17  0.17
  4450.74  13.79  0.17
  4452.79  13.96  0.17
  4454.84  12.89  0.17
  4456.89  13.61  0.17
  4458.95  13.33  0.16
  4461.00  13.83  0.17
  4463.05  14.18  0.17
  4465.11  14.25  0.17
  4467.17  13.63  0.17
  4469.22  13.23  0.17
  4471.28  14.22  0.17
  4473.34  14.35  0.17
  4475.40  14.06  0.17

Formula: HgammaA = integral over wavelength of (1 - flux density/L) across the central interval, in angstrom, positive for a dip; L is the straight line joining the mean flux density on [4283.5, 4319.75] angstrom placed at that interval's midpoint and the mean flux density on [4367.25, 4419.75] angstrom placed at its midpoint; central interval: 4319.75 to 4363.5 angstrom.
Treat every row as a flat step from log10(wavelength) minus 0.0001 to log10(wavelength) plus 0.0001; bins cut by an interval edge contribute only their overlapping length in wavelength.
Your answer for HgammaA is 2.8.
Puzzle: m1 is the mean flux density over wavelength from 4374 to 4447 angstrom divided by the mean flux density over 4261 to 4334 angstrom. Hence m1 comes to 1.04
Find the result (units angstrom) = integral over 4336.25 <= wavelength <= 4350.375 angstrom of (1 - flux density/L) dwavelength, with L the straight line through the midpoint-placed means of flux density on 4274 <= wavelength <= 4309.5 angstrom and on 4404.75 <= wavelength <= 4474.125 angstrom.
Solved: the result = 3.0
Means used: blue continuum 13.4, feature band 10.7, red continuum 14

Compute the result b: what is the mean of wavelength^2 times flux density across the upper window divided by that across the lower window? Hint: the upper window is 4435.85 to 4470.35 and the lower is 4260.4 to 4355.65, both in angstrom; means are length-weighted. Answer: 1.13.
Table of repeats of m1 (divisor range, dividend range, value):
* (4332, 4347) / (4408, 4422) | 1.33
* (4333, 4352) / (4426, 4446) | 1.24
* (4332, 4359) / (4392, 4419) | 1.18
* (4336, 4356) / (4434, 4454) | 1.22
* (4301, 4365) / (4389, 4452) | 1.10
